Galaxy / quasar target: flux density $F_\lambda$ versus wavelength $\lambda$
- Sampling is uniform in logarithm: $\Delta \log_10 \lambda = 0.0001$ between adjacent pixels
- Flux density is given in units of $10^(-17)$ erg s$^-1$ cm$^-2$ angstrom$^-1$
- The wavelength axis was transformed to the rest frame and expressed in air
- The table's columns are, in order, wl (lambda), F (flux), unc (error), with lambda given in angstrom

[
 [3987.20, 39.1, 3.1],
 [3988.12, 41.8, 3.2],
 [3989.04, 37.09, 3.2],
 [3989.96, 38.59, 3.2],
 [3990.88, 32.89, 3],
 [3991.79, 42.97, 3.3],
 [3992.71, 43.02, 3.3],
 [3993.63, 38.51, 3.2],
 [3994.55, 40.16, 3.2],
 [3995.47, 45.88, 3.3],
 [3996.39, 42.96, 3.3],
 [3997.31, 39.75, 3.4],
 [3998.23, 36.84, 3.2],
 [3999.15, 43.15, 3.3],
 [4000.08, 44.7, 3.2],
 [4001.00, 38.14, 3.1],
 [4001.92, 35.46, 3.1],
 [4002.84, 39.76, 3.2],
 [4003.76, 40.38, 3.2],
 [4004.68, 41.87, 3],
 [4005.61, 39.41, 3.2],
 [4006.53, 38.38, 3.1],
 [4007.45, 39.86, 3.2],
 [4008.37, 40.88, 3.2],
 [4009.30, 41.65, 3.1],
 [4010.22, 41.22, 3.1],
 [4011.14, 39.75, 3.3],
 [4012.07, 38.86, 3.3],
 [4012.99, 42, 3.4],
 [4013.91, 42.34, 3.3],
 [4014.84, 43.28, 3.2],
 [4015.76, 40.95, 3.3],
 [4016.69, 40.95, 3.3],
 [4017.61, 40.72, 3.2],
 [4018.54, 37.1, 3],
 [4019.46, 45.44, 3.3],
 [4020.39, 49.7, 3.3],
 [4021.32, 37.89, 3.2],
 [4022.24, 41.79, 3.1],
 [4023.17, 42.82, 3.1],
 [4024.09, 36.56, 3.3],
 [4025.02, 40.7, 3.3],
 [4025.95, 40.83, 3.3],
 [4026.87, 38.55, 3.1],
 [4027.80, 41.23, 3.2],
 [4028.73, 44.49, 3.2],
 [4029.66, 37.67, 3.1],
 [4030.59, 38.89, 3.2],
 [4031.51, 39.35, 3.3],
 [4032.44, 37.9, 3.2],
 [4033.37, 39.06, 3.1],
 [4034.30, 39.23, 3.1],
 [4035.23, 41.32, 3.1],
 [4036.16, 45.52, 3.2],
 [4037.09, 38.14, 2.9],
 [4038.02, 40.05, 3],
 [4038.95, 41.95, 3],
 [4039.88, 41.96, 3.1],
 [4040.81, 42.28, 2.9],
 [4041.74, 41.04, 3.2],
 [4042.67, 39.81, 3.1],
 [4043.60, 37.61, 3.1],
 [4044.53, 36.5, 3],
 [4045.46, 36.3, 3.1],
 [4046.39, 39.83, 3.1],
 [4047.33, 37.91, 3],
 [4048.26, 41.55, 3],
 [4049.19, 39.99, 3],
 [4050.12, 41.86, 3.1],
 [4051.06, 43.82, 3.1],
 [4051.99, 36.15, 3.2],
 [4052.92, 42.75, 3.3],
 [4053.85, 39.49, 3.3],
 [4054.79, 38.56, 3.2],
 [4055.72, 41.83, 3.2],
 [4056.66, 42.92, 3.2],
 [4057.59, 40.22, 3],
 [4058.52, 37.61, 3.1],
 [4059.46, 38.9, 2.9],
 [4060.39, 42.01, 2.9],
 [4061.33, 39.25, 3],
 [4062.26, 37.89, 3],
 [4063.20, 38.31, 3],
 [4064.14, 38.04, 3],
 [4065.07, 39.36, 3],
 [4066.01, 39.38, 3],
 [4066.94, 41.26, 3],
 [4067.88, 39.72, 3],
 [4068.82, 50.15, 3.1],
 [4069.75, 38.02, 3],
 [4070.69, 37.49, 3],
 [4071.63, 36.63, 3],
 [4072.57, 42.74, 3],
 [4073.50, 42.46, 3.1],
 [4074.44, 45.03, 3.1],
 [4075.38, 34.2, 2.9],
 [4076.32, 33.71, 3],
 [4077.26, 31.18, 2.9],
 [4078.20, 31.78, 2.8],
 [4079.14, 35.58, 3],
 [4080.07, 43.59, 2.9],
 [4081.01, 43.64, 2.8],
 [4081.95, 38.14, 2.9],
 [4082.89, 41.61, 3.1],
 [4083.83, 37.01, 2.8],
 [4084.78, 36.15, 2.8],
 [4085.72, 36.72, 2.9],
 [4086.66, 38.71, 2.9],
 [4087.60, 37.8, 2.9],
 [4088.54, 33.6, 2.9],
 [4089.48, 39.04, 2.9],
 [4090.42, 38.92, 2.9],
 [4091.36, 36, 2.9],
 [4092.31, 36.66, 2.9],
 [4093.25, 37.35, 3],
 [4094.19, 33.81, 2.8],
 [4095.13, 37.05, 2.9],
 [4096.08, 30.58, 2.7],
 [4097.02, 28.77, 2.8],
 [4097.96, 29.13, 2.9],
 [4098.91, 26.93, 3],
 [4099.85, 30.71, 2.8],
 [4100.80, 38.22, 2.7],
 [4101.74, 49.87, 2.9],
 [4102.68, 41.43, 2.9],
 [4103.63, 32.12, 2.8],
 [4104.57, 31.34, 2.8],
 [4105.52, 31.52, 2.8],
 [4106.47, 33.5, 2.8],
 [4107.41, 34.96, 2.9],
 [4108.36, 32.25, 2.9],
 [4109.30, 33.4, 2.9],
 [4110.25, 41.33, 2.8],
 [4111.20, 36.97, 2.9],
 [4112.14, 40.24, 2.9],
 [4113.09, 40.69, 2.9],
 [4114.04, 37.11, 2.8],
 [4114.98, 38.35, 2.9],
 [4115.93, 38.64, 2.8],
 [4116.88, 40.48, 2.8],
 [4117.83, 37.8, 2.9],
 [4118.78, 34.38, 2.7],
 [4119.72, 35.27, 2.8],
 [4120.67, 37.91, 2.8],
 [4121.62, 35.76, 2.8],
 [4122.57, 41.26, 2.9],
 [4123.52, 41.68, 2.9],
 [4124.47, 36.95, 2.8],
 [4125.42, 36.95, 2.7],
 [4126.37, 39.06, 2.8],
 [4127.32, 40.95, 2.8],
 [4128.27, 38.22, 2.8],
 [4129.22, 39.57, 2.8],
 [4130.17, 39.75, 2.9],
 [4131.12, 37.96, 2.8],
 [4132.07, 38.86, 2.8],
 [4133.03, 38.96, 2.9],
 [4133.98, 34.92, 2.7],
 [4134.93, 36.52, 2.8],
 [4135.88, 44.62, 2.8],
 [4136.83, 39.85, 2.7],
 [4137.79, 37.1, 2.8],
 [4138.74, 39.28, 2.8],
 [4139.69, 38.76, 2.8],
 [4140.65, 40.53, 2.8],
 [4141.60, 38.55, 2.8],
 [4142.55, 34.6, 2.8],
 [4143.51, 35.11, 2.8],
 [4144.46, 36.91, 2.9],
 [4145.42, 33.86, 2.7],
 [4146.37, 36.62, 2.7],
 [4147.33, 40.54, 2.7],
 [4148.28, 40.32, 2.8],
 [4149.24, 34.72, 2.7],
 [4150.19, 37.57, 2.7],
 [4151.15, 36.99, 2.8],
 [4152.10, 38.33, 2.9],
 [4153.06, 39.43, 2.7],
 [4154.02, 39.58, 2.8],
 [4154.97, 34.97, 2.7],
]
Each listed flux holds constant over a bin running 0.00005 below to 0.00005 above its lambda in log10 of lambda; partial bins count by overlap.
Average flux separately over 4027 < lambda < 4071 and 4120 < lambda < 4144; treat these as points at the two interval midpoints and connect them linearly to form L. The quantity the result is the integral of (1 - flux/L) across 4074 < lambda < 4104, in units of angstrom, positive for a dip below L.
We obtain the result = 2.2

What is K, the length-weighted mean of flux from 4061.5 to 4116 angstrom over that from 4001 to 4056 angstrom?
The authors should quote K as 0.92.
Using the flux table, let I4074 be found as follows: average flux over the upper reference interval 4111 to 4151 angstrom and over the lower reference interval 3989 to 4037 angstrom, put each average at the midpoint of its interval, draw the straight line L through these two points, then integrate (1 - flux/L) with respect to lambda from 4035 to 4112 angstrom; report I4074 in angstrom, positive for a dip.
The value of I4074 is 2.4 angstrom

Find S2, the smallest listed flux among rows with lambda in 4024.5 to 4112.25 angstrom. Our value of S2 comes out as 26.93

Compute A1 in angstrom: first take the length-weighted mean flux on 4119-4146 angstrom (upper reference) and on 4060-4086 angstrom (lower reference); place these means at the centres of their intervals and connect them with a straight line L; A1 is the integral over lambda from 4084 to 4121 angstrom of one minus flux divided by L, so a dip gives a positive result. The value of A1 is 2.4 angstrom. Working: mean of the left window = 39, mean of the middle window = 36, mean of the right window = 38.2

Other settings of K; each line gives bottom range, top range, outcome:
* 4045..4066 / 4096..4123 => 0.91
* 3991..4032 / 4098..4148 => 0.92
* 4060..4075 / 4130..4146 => 0.94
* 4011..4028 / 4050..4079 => 0.96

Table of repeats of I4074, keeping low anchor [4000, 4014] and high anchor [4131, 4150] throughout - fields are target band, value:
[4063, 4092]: 0.3 angstrom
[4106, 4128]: 0.4 angstrom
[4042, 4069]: -0.4 angstrom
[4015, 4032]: -0.4 angstrom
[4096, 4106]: 1.2 angstrom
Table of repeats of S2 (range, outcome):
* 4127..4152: 33.86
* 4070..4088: 31.18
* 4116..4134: 34.38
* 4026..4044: 37.61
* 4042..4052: 36.15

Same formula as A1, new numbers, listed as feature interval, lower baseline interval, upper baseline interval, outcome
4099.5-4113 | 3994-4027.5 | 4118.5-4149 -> 0.81 angstrom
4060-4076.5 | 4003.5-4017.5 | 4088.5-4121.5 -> -0.89 angstrom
